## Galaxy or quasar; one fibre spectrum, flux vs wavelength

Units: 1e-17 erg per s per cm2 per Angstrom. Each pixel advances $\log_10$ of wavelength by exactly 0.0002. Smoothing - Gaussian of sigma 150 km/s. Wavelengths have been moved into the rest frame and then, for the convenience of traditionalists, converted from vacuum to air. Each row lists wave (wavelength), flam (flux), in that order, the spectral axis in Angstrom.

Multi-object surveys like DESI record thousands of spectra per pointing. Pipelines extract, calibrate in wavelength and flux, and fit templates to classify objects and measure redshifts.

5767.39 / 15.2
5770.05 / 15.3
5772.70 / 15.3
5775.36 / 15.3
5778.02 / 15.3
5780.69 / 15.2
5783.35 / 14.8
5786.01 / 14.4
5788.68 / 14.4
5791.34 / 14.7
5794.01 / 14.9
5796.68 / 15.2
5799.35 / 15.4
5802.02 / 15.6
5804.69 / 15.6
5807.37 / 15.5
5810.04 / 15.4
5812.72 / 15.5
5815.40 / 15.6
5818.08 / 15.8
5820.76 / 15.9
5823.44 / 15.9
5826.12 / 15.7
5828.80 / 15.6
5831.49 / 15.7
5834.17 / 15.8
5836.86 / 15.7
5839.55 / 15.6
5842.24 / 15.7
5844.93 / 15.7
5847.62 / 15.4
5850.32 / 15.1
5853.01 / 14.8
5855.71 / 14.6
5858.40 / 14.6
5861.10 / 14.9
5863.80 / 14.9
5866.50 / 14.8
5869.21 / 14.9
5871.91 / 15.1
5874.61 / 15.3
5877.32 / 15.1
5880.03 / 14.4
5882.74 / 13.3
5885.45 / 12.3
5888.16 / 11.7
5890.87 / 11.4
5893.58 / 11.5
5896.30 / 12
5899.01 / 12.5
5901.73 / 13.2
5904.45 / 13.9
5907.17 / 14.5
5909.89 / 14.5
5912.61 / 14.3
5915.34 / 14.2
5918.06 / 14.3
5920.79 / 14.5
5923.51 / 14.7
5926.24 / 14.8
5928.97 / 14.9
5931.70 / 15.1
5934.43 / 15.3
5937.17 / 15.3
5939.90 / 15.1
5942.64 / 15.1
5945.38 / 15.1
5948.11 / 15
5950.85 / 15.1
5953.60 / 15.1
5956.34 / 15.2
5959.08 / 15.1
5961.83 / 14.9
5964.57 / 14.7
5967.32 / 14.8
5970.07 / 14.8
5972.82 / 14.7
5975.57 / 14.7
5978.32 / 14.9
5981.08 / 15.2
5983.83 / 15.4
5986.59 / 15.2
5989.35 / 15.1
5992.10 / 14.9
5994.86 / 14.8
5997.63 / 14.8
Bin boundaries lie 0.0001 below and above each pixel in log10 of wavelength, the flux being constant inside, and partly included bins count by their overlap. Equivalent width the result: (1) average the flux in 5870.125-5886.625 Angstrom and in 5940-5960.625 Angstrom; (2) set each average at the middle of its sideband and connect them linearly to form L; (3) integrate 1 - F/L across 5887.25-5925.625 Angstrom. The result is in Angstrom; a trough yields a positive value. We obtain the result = 3.1 Angstrom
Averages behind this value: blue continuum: 14.3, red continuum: 15.1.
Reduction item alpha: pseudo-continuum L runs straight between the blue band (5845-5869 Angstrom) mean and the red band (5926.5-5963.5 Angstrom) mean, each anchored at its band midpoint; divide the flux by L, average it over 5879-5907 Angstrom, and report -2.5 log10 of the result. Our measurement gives 0.18 mag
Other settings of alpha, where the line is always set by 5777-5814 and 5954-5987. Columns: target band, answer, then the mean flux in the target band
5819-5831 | -0.047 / 15.8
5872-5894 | 0.134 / 13.3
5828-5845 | -0.042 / 15.7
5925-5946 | -0.006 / 15.1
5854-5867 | 0.022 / 14.8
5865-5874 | 0.007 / 15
